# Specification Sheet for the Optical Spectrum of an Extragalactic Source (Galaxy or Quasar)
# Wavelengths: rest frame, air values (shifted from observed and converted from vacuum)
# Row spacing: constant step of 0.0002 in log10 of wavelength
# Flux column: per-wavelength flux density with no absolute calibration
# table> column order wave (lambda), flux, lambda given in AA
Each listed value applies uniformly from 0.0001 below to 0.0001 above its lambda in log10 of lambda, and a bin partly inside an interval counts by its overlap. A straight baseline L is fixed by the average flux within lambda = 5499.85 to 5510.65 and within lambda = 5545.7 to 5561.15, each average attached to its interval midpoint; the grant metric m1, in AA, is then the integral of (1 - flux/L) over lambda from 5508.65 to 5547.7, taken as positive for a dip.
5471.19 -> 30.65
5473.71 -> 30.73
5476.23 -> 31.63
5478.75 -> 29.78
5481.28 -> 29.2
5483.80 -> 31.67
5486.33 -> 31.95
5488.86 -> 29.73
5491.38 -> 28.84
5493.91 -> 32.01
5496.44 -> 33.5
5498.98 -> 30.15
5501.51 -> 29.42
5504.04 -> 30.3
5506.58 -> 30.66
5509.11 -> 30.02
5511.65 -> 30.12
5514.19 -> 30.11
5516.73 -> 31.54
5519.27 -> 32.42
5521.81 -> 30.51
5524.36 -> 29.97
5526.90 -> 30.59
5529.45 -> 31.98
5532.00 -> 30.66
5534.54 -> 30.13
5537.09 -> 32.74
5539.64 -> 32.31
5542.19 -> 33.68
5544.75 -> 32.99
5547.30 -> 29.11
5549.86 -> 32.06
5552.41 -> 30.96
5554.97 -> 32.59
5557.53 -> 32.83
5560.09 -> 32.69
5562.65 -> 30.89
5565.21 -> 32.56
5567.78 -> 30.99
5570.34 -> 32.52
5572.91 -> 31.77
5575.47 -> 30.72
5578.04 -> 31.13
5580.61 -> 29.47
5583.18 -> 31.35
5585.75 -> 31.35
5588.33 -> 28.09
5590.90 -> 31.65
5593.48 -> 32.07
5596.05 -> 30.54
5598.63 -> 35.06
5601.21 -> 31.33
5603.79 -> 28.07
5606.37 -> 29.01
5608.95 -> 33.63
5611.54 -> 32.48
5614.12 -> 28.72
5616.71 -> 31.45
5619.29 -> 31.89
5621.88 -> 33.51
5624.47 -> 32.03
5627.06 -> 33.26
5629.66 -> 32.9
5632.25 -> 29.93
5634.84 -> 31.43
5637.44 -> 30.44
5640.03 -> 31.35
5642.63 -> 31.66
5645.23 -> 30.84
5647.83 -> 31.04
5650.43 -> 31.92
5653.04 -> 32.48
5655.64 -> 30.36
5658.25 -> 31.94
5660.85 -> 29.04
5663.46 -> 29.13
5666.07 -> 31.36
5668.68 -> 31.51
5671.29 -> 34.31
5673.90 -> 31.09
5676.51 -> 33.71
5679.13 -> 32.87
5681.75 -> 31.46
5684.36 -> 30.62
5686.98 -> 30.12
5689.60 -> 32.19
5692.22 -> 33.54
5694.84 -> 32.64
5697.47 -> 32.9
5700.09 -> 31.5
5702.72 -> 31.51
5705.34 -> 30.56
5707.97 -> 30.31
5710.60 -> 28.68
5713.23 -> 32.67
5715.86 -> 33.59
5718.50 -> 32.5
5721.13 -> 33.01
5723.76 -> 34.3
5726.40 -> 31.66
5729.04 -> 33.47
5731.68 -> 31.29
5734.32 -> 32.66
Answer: -0.46 AA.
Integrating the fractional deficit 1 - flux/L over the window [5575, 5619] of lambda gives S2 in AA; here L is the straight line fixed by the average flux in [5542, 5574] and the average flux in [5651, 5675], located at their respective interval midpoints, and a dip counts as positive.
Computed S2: 0.96 AA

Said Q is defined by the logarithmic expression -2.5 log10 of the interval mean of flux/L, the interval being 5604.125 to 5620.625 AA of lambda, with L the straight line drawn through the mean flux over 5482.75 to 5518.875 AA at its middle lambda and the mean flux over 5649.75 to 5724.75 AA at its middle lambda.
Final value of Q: 0.01 mag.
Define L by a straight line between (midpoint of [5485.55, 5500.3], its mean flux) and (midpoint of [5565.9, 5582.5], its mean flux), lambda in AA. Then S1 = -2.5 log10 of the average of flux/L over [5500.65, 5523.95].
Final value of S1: 0.02 mag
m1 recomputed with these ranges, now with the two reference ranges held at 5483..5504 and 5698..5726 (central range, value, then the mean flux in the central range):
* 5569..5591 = 0.3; 30.9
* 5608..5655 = -0.3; 31.7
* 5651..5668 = 0.5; 30.8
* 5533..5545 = -0.5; 32.3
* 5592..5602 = -0.3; 32.3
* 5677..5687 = 0.0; 31.6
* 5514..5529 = 0.0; 31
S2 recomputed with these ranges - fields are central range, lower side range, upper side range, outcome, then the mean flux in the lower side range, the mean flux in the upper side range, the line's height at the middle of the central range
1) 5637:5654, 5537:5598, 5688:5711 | 0.10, 31.6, 31.6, 31.6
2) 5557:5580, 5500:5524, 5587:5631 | -0.43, 30.5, 31.5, 31.1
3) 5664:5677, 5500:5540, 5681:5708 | -0.24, 30.8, 31.6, 31.5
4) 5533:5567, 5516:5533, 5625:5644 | -0.81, 31.1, 31.6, 31.2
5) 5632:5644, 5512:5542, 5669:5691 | 0.29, 31.2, 32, 31.8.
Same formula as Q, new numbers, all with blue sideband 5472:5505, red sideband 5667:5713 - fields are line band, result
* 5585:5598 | 0.01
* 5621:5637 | -0.02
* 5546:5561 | -0.02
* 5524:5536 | 0.01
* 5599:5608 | 0.04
